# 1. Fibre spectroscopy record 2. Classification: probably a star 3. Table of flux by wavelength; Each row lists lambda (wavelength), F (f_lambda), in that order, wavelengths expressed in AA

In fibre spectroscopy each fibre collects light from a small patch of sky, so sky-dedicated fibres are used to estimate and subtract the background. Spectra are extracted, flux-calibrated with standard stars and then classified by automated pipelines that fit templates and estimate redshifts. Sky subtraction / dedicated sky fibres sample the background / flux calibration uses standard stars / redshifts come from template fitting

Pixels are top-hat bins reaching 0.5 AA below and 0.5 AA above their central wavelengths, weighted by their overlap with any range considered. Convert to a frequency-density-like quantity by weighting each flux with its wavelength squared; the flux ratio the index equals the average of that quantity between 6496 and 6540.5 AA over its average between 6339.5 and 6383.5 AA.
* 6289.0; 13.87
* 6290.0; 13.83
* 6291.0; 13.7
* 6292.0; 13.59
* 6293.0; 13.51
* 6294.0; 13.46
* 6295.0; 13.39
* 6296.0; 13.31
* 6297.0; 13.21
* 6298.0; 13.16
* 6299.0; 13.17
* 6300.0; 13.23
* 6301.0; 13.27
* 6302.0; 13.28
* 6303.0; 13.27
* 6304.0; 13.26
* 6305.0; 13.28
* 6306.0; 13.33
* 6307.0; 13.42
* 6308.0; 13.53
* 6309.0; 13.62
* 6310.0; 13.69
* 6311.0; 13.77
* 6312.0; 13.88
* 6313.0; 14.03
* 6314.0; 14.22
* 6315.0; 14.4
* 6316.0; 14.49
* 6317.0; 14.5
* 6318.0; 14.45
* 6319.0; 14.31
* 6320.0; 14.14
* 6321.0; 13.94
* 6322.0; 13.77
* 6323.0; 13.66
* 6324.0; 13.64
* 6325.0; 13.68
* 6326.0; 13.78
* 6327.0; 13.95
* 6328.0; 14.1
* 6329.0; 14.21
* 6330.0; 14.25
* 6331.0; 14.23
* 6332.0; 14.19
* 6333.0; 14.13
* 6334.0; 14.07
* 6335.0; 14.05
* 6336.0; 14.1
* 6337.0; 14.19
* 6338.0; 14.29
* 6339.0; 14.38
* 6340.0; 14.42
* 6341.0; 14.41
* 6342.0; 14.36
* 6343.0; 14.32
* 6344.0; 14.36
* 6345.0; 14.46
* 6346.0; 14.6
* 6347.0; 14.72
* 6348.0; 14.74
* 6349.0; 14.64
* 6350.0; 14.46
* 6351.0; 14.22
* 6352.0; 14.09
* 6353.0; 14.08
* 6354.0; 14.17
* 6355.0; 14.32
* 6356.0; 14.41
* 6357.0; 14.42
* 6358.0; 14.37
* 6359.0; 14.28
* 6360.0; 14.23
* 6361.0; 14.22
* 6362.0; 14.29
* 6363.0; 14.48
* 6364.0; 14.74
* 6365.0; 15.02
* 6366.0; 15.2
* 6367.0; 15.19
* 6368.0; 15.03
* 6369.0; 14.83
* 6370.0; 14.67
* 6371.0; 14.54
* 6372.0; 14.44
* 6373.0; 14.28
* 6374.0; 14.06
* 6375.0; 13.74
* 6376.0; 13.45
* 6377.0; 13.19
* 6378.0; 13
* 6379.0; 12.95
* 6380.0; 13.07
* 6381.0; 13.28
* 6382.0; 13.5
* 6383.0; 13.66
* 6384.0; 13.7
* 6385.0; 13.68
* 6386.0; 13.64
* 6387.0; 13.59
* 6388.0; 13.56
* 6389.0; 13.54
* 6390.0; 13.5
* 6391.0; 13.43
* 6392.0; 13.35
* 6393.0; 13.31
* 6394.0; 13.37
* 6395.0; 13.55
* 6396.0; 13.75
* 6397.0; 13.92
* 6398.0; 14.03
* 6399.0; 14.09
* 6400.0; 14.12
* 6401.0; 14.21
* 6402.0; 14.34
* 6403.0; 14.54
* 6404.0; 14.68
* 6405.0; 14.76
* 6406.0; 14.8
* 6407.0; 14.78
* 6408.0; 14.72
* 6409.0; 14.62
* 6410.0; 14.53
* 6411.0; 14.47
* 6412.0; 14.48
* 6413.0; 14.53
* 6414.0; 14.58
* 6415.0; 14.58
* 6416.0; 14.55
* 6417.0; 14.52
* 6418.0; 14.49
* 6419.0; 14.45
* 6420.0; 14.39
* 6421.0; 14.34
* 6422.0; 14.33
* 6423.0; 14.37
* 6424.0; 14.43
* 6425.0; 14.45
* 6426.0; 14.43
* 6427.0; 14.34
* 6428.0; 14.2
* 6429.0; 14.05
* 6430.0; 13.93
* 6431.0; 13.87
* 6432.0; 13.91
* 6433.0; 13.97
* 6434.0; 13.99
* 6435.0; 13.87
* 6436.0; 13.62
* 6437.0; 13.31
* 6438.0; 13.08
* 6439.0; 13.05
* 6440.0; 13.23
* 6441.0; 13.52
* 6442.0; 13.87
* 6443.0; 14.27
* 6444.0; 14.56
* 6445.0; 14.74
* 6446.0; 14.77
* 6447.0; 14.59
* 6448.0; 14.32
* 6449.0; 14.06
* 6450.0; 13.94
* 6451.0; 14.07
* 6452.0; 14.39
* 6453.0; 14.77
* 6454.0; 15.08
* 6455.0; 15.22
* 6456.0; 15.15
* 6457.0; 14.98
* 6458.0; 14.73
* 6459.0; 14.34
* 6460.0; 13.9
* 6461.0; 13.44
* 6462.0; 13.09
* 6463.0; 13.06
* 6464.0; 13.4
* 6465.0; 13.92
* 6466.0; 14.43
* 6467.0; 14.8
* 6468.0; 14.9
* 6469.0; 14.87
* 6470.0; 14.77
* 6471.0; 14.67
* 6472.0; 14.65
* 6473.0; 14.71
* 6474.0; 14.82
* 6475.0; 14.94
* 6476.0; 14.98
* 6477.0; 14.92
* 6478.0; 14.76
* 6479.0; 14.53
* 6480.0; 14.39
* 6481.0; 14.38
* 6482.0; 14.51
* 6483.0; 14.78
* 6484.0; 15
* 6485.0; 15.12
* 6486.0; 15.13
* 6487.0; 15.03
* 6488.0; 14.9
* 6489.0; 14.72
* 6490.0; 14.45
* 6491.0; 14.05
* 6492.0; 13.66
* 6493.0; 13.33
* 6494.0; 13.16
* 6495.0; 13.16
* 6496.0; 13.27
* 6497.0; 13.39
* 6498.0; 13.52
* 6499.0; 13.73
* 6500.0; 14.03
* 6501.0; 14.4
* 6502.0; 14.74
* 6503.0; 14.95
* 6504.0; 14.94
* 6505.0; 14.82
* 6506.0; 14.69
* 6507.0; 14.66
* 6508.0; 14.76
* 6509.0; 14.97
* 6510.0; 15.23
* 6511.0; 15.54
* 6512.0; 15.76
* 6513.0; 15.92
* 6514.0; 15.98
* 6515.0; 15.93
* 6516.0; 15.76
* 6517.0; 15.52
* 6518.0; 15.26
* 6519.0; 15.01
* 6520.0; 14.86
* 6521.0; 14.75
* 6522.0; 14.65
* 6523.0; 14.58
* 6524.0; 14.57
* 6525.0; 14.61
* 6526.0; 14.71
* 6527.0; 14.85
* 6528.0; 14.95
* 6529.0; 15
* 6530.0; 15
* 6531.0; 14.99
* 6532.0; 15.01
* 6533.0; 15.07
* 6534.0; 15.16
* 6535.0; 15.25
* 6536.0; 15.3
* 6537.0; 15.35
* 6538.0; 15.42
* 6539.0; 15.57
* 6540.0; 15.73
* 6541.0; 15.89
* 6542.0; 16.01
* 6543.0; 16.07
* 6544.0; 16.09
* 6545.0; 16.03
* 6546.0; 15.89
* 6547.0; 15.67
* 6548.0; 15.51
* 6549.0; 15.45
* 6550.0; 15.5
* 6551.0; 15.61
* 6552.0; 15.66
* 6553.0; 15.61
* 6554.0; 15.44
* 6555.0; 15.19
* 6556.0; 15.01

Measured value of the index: 1.10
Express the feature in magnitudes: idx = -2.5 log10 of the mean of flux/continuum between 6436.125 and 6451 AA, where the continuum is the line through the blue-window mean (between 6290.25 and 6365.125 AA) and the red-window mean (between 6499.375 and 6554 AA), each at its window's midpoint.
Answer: 0.06 mag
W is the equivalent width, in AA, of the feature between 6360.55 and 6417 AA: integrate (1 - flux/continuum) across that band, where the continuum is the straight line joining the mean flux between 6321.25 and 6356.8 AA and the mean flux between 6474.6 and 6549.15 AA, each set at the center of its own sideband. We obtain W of 1.2 AA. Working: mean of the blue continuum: 14.2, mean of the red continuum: 14.9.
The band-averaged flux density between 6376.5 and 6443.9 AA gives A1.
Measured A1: 14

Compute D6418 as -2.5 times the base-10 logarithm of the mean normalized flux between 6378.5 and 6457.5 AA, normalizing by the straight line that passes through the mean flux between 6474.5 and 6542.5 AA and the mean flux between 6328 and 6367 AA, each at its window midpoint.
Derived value 0.04 mag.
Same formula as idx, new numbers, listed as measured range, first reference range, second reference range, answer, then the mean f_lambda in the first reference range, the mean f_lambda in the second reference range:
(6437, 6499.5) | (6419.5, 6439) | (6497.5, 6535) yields 0.01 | 14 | 14.9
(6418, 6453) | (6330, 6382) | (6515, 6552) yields 0.05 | 14.3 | 15.3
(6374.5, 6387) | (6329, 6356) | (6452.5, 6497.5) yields 0.07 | 14.3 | 14.4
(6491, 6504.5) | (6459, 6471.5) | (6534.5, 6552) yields 0.07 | 14.1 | 15.7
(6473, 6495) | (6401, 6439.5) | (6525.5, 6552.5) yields 0.03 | 14.3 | 15.4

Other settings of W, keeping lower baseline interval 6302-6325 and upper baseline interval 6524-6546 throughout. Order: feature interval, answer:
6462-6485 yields 0.6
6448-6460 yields 0.2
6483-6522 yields 1.1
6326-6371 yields -1.1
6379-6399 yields 1.1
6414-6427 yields 0.1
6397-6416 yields 0.0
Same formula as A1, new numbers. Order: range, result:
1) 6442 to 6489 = 14.5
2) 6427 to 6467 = 14.1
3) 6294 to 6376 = 14.1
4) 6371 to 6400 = 13.6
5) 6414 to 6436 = 14.3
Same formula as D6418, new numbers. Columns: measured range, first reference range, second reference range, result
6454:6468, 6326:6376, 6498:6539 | 0.04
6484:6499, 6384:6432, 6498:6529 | 0.05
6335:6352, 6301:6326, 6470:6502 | -0.04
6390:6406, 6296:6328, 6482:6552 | 0.02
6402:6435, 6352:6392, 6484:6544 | -0.01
